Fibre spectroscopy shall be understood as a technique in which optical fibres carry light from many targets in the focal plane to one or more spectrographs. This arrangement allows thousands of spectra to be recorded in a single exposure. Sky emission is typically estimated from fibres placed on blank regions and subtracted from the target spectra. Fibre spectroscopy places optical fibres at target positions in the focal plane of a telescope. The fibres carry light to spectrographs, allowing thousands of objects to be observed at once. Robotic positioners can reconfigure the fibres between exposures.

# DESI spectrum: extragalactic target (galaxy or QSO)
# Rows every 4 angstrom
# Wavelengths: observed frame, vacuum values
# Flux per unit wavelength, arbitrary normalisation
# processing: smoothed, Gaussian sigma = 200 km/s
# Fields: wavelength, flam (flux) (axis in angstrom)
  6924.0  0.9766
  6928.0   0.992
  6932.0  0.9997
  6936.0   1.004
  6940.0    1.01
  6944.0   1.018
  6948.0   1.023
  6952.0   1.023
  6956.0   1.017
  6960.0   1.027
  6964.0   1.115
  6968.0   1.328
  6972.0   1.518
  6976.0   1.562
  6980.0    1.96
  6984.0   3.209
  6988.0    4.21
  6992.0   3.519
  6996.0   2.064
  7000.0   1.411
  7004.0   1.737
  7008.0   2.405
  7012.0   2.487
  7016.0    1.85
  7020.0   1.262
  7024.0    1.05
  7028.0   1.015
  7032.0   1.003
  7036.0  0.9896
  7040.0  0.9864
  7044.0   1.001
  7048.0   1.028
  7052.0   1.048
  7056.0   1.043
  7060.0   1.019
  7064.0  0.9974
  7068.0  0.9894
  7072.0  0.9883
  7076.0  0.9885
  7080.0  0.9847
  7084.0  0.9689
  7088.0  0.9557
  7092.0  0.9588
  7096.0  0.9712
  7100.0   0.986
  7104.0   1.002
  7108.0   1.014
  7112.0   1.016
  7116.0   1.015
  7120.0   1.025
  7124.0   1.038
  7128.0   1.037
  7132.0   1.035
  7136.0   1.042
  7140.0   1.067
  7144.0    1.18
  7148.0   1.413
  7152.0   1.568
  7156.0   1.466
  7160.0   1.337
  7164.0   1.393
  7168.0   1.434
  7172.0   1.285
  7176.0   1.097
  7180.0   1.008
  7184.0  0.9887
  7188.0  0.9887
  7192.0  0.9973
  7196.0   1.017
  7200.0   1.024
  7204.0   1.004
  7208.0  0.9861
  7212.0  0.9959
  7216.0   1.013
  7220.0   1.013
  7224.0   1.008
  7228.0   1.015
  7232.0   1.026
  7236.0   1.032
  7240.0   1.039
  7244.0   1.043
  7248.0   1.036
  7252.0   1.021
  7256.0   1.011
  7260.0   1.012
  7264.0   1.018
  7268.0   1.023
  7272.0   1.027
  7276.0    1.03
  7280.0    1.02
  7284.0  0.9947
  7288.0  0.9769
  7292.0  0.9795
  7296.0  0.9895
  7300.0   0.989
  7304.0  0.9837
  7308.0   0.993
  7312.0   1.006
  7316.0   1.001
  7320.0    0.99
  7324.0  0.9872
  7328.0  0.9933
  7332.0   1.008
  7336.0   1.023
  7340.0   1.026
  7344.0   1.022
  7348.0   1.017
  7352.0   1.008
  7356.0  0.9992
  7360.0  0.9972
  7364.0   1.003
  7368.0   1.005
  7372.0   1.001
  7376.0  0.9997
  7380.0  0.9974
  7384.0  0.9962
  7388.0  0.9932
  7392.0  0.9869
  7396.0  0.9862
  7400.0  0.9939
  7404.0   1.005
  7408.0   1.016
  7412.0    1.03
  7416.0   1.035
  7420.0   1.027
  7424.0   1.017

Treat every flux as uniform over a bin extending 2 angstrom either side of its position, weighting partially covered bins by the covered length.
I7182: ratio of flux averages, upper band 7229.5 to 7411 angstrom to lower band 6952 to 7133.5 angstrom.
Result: 0.73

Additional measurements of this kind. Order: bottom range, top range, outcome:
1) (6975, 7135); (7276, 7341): 0.72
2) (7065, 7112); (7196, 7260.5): 1.03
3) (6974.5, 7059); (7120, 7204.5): 0.67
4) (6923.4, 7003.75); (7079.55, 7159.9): 0.68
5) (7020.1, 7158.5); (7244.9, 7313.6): 0.95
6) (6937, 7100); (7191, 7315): 0.72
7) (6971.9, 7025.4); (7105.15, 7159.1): 0.52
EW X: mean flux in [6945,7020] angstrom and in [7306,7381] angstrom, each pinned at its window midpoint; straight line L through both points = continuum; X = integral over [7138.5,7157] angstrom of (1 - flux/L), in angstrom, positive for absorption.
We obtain 1.8 angstrom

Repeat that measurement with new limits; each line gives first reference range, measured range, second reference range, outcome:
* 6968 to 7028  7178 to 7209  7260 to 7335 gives 8.48 angstrom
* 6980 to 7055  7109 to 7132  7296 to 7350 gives 7.49 angstrom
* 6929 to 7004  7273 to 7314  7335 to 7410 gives 4.87 angstrom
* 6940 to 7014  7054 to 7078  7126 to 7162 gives 8.16 angstrom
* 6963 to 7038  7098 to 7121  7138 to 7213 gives 6.91 angstrom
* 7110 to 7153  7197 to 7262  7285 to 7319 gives 1.72 angstrom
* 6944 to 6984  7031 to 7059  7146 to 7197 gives 6.41 angstrom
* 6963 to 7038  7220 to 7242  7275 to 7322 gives 3.21 angstrom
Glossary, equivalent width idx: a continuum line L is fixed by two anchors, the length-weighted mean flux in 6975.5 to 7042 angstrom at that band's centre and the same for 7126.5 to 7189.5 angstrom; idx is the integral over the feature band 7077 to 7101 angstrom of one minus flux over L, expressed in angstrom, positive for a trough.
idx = 8.9 angstrom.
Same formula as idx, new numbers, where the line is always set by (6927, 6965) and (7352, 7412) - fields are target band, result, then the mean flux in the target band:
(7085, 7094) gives 0.49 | 0.959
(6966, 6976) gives -4.22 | 1.45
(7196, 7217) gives 0.07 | 1.01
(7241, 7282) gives -0.76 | 1.02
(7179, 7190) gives 0.17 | 0.994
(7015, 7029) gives -3.53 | 1.27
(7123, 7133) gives -0.24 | 1.04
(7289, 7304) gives 0.28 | 0.985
